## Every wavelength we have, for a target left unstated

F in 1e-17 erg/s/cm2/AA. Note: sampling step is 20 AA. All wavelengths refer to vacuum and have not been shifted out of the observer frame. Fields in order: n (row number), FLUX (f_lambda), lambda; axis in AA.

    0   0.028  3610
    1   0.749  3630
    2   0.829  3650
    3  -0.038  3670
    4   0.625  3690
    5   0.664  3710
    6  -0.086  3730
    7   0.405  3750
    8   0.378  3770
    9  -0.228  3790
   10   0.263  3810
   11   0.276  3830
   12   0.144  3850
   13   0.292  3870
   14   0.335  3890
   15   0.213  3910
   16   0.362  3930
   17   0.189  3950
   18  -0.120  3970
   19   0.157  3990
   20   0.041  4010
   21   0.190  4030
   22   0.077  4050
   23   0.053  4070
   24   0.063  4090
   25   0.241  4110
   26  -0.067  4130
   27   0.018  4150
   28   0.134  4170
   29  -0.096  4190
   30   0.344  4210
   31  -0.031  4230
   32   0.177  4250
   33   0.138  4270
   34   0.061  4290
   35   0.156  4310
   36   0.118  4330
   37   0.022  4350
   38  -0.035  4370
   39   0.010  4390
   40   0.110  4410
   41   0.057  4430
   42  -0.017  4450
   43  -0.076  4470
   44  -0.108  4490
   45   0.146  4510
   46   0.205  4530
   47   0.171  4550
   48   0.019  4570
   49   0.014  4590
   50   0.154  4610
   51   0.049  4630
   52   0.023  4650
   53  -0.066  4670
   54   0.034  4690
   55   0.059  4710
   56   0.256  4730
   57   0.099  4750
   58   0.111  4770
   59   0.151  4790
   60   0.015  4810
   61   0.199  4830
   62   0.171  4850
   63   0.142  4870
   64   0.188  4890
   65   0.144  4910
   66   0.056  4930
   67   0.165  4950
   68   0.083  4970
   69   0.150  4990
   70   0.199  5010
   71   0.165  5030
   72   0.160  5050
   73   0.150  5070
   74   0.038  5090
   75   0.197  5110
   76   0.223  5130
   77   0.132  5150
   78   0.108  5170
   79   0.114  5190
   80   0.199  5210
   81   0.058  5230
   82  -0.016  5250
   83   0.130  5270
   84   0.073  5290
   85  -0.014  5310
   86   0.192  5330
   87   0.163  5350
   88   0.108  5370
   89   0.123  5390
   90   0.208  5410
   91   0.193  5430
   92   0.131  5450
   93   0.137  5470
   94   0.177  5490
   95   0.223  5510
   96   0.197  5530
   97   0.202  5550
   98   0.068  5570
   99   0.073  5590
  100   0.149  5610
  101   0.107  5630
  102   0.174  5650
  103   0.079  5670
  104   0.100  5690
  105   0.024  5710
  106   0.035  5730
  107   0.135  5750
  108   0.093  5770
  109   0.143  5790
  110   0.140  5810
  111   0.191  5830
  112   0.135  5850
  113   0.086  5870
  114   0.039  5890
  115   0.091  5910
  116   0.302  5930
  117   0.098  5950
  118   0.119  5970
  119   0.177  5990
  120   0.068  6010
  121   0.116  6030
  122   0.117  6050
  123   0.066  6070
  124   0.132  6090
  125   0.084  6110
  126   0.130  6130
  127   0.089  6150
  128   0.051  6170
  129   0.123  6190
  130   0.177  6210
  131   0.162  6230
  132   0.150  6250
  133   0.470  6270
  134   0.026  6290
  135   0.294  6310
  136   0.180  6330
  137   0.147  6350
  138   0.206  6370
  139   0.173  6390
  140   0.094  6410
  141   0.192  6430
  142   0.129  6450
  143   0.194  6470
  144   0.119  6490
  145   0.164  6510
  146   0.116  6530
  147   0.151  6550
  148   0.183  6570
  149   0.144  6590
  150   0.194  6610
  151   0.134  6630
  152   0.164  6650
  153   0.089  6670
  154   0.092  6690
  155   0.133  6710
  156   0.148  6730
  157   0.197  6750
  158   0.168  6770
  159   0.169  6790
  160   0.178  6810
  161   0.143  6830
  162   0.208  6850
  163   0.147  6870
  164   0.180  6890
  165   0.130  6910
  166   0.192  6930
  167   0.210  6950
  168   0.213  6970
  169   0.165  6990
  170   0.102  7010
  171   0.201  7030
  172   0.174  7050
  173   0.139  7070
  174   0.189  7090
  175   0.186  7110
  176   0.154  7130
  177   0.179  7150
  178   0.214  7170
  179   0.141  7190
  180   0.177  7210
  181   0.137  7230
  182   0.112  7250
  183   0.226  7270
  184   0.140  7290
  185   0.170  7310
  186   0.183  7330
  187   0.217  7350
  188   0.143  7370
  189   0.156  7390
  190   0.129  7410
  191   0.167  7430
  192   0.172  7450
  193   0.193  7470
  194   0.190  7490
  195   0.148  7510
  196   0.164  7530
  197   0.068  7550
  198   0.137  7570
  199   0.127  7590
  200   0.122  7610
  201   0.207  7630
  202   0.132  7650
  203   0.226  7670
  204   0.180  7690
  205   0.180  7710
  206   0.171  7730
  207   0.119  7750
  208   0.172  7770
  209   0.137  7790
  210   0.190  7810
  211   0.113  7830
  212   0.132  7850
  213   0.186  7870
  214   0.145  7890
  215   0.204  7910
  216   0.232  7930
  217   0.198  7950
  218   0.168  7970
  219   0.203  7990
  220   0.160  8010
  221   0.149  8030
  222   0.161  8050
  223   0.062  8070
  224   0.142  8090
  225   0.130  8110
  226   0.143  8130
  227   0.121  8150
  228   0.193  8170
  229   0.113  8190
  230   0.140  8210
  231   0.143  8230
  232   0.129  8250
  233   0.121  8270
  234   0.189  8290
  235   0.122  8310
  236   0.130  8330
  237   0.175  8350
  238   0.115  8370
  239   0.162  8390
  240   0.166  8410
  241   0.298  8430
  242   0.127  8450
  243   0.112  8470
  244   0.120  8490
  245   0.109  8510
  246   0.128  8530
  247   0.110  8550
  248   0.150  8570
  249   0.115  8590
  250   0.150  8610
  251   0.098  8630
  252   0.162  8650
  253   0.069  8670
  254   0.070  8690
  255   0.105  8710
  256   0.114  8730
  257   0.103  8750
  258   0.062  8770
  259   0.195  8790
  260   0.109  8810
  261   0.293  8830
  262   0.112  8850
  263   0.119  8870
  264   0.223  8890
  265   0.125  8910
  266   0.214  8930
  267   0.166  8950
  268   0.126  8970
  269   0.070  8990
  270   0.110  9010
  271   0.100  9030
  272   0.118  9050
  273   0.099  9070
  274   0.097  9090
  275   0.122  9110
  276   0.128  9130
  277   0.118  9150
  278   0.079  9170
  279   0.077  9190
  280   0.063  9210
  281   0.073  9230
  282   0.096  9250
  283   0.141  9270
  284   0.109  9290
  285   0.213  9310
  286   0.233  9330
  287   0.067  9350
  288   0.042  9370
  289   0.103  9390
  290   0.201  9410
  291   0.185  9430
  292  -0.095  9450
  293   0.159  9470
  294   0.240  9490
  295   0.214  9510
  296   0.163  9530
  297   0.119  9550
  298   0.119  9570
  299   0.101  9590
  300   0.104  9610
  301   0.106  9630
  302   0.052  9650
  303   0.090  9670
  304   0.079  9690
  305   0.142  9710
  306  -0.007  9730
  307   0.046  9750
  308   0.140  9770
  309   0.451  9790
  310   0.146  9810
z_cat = 0.68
